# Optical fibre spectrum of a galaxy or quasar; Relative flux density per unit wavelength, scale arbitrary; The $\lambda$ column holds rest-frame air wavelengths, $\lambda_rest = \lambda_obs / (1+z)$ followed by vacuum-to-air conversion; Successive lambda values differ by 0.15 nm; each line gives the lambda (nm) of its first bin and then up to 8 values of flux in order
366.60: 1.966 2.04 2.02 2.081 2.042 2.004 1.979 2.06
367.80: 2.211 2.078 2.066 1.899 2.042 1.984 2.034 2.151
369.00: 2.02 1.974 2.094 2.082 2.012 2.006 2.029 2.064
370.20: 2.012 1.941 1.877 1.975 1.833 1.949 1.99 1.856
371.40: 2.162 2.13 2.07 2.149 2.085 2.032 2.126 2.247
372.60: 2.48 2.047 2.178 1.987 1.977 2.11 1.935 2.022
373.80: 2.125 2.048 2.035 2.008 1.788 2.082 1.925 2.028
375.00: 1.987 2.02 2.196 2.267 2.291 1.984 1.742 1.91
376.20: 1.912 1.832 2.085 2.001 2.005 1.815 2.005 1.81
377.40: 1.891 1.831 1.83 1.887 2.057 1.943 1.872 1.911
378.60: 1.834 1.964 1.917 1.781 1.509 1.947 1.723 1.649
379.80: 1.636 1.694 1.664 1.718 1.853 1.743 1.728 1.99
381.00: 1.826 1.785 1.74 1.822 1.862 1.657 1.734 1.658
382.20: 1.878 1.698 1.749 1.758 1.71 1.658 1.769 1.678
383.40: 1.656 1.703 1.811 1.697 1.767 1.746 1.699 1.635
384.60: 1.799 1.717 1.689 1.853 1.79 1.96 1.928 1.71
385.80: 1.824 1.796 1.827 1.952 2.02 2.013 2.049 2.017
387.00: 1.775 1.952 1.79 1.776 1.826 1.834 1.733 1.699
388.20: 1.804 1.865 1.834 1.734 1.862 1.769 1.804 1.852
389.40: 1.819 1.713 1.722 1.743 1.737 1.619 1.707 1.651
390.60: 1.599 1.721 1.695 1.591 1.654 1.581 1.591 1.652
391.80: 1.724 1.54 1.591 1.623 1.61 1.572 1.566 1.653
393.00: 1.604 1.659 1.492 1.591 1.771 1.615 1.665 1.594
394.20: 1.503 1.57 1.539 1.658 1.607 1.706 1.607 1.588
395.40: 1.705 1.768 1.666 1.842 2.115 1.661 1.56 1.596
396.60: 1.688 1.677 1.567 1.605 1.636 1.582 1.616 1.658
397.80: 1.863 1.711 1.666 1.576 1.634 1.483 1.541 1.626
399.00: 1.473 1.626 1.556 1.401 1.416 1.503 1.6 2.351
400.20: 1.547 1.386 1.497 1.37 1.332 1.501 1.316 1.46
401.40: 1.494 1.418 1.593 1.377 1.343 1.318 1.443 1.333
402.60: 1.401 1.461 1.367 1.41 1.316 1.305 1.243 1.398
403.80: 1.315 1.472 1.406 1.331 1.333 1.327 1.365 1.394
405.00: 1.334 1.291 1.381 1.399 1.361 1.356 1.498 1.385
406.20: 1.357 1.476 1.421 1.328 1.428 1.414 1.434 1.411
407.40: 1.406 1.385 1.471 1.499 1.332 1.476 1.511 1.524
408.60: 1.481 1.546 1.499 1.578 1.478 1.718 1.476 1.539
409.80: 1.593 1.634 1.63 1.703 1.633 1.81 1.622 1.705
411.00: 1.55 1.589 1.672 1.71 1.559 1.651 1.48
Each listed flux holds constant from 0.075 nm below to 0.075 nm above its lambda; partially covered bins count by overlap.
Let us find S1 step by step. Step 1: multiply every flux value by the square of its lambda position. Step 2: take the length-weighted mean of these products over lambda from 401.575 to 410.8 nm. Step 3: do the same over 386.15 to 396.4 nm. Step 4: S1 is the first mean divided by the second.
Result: 0.91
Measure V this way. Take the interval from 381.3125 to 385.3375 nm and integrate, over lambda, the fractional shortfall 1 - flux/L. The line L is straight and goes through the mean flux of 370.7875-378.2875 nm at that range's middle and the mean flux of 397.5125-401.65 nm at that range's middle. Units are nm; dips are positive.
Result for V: 0.24 nm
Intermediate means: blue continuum 2.01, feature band 1.74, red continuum 1.56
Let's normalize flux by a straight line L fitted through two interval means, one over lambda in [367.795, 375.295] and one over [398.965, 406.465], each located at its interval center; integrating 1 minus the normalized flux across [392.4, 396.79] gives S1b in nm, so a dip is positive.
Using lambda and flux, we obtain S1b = -0.18 nm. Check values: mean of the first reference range 2.04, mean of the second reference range 1.43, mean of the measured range 1.65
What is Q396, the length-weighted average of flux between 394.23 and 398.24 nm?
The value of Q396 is 1.67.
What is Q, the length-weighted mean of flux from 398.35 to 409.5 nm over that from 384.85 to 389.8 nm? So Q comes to 0.79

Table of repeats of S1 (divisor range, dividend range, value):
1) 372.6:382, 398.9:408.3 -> 0.85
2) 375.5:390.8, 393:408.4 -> 0.91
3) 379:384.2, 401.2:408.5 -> 0.90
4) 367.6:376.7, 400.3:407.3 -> 0.80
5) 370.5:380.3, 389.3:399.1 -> 0.93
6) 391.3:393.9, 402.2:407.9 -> 0.91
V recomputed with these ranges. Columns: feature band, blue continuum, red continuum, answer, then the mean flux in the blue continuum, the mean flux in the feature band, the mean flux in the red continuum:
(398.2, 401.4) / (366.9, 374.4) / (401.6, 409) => -0.06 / 2.04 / 1.53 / 1.4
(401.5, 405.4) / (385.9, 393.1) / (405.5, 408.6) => 0.31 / 1.75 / 1.37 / 1.42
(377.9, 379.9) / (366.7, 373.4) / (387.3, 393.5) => 0.07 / 2.05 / 1.83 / 1.69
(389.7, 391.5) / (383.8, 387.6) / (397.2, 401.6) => 0.08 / 1.83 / 1.66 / 1.56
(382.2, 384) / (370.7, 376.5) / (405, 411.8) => 0.16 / 2.04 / 1.73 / 1.51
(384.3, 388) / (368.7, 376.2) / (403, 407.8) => -0.16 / 2.04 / 1.84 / 1.38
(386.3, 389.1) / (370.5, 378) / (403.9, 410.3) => -0.11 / 2.01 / 1.85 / 1.45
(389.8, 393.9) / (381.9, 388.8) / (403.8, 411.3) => 0.16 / 1.8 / 1.64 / 1.48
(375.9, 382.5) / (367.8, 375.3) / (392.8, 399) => 0.31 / 2.04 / 1.83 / 1.64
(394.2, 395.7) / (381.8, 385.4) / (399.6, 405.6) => -0.08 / 1.74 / 1.63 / 1.42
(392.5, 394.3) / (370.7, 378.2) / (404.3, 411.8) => 0.12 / 2.01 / 1.61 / 1.49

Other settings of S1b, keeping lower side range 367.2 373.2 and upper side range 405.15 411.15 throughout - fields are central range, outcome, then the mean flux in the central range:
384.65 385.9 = 0.014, 1.81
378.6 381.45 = 0.197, 1.77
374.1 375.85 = -0.061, 2.05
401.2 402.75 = 0.164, 1.42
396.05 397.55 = 0.032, 1.63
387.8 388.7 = 0.003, 1.78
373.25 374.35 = -0.021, 2.03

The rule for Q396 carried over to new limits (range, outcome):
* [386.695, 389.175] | 1.82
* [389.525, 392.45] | 1.65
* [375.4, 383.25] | 1.83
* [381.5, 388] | 1.79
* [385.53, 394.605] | 1.72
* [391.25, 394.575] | 1.61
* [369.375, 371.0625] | 1.98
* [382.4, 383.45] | 1.71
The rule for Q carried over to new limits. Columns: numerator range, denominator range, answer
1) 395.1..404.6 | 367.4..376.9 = 0.75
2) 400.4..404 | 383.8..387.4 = 0.76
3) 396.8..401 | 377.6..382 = 0.88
